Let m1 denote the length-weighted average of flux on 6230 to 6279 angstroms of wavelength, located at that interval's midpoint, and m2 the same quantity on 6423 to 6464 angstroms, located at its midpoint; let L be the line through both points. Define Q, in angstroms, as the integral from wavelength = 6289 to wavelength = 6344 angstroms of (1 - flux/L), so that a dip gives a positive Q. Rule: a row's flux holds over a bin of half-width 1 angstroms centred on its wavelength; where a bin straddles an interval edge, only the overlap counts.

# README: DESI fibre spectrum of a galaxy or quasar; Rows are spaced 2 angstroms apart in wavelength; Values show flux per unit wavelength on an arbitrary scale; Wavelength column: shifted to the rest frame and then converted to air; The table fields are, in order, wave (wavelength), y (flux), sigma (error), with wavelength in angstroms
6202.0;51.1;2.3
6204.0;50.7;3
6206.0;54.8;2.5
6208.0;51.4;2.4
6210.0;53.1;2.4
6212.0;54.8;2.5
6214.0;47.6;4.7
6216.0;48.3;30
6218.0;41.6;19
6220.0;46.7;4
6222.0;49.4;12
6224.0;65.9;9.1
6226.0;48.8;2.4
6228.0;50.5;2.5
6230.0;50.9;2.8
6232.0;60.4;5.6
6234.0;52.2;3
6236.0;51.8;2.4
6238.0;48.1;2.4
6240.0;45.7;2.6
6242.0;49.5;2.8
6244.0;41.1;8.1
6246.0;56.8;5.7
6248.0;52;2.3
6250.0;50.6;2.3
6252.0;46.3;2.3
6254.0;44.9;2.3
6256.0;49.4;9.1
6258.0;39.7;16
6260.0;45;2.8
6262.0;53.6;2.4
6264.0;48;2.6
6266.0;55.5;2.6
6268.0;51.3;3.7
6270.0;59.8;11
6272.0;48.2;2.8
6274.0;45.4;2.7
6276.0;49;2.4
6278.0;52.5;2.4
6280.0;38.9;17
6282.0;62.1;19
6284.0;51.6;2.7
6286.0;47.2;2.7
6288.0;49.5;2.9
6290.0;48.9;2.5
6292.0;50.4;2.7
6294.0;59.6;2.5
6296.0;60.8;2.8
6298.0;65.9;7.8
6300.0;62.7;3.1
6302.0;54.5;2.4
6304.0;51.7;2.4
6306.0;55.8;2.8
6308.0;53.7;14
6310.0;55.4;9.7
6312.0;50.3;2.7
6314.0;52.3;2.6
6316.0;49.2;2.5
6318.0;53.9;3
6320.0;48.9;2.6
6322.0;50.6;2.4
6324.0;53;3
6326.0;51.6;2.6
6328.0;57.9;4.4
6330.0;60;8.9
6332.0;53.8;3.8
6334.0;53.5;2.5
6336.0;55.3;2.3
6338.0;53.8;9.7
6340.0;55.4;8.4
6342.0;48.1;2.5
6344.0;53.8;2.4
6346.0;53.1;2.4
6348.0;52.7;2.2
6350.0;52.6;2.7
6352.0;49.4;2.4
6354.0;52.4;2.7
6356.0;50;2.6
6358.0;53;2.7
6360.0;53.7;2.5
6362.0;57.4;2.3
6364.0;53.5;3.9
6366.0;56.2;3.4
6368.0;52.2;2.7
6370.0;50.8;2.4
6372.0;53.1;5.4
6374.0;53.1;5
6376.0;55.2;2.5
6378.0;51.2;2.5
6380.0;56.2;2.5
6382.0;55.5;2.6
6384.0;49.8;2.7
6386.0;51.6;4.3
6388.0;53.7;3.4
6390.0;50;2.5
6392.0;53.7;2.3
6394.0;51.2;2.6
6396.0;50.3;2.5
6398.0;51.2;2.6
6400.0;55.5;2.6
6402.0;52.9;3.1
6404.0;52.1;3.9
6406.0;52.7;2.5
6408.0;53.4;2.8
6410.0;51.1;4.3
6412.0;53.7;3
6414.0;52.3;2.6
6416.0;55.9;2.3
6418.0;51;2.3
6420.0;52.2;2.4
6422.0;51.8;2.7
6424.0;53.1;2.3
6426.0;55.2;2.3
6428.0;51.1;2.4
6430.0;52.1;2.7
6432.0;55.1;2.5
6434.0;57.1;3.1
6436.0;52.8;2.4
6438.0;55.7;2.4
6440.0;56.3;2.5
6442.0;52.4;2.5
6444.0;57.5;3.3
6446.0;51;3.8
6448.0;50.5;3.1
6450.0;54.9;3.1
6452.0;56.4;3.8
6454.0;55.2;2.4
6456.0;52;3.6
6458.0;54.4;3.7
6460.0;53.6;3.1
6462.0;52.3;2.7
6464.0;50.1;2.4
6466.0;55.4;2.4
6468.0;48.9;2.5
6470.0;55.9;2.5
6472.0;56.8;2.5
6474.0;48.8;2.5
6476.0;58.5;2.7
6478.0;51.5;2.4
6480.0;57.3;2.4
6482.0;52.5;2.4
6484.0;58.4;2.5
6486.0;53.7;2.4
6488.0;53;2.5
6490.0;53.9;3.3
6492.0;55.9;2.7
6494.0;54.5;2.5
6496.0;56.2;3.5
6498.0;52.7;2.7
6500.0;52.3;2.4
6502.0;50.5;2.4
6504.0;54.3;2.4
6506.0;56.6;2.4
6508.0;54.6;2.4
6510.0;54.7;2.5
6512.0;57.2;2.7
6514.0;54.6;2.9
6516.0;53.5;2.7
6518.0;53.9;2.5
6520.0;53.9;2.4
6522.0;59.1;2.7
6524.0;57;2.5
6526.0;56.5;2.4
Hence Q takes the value -3.38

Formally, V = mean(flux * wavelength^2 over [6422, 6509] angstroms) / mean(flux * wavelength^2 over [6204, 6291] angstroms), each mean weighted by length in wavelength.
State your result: 1.15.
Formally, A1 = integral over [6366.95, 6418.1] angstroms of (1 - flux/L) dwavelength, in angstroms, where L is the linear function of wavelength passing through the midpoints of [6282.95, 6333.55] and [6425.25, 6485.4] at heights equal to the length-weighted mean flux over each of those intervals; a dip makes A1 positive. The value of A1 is 1.2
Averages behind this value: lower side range 54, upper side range 54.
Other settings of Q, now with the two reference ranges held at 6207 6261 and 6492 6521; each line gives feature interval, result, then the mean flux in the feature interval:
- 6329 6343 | -0.8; 54.3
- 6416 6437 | -0.1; 53.3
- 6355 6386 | -0.8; 53.3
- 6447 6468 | 0.1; 53.3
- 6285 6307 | -1.9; 55.2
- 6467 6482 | 0.0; 53.9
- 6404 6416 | 0.0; 52.9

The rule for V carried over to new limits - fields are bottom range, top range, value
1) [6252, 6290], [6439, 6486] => 1.16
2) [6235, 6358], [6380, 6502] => 1.08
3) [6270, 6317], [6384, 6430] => 1.03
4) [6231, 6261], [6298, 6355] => 1.13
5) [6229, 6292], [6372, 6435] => 1.11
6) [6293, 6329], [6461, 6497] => 1.04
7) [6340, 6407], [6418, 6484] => 1.04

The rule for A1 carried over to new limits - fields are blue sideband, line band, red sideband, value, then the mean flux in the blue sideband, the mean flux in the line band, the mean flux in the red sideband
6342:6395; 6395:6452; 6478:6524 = 0.3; 52.8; 53.3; 54.7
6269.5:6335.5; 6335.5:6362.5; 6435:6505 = 0.3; 53.3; 52.8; 53.9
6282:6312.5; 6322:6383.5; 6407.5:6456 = 1.0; 54.9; 53.5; 53.6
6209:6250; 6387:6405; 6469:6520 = 0.3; 50.8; 52.3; 54.5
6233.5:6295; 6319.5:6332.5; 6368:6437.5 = -0.7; 49.8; 53.9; 52.9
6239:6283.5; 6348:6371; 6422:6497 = -0.5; 49.4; 52.8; 54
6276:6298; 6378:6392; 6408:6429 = 0.0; 52.6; 52.8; 52.8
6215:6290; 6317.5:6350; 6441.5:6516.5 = -1.3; 49.9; 53.4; 54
